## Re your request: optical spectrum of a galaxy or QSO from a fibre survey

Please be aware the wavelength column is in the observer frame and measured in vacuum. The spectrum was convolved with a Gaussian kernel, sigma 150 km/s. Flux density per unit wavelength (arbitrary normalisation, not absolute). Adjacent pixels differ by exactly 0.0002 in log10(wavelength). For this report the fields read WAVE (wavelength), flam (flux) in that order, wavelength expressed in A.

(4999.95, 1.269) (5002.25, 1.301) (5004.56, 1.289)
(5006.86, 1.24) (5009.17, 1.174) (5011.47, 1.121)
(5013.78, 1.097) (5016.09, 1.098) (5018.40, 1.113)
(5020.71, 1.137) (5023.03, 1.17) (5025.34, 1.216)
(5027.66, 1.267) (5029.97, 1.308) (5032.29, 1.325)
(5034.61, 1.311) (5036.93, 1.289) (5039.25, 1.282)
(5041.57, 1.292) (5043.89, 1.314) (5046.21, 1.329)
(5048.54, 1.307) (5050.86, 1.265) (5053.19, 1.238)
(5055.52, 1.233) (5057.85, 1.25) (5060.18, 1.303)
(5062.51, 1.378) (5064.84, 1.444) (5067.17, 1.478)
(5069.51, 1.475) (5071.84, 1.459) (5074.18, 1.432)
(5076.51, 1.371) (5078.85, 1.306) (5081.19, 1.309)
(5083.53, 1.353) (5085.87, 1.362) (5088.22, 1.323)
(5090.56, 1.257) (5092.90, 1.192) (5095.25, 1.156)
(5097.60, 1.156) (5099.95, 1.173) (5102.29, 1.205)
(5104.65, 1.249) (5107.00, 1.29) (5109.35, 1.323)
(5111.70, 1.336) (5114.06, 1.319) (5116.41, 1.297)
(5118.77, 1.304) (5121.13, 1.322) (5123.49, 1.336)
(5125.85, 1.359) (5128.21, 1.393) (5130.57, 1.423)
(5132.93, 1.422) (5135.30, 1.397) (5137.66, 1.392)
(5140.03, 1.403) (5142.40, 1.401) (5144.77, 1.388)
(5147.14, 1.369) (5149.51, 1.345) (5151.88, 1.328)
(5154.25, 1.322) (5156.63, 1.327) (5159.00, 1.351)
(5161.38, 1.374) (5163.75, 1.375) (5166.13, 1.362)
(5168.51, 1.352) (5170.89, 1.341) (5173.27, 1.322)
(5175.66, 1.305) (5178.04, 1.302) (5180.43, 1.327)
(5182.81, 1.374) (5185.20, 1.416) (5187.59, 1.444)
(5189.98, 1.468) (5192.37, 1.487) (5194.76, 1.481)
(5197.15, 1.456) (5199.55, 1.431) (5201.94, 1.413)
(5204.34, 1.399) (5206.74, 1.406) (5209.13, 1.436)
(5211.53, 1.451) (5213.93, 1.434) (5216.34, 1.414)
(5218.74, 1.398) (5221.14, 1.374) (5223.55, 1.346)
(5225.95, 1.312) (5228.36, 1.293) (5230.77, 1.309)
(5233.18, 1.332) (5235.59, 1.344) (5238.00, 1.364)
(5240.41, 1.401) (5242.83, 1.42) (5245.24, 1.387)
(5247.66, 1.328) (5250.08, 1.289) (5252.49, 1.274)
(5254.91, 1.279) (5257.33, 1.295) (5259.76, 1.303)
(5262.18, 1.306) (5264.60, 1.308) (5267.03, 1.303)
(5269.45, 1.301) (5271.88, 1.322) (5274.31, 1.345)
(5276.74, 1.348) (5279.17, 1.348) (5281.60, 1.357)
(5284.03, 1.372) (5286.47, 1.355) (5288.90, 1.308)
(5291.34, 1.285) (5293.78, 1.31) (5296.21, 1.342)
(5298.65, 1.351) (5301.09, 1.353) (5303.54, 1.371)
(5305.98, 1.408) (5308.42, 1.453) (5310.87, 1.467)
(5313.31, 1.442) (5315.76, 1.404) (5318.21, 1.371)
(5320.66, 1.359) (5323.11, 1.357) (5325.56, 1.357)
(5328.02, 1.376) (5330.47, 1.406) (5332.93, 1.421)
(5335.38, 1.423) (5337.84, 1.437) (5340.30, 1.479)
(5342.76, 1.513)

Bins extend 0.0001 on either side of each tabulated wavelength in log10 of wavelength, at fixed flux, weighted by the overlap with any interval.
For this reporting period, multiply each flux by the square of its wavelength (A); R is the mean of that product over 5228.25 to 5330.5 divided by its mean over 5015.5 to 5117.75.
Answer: 1.14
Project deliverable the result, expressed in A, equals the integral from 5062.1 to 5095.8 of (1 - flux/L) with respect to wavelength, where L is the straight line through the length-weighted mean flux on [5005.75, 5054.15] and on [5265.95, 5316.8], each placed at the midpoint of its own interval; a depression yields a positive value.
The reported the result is -2.7 A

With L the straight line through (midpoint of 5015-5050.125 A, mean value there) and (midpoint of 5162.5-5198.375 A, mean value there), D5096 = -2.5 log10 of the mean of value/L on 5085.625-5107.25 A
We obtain 0.070 mag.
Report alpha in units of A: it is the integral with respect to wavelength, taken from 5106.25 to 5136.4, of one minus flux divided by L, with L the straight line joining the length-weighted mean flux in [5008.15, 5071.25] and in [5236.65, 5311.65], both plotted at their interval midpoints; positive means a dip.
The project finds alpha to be -1.24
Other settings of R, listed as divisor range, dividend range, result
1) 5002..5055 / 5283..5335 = 1.24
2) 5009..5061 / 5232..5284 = 1.17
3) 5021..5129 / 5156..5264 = 1.11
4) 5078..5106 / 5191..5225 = 1.19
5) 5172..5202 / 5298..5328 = 1.04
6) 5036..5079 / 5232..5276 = 1.07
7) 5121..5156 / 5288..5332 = 1.07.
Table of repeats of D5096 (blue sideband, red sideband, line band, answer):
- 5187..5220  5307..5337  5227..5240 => 0.08 mag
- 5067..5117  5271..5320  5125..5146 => -0.06 mag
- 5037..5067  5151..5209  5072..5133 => 0.03 mag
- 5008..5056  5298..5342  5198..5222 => -0.06 mag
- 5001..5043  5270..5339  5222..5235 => 0.01 mag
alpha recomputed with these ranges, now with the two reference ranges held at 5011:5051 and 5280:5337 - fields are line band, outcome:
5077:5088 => -0.6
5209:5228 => -0.8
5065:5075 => -1.6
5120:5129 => -0.5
